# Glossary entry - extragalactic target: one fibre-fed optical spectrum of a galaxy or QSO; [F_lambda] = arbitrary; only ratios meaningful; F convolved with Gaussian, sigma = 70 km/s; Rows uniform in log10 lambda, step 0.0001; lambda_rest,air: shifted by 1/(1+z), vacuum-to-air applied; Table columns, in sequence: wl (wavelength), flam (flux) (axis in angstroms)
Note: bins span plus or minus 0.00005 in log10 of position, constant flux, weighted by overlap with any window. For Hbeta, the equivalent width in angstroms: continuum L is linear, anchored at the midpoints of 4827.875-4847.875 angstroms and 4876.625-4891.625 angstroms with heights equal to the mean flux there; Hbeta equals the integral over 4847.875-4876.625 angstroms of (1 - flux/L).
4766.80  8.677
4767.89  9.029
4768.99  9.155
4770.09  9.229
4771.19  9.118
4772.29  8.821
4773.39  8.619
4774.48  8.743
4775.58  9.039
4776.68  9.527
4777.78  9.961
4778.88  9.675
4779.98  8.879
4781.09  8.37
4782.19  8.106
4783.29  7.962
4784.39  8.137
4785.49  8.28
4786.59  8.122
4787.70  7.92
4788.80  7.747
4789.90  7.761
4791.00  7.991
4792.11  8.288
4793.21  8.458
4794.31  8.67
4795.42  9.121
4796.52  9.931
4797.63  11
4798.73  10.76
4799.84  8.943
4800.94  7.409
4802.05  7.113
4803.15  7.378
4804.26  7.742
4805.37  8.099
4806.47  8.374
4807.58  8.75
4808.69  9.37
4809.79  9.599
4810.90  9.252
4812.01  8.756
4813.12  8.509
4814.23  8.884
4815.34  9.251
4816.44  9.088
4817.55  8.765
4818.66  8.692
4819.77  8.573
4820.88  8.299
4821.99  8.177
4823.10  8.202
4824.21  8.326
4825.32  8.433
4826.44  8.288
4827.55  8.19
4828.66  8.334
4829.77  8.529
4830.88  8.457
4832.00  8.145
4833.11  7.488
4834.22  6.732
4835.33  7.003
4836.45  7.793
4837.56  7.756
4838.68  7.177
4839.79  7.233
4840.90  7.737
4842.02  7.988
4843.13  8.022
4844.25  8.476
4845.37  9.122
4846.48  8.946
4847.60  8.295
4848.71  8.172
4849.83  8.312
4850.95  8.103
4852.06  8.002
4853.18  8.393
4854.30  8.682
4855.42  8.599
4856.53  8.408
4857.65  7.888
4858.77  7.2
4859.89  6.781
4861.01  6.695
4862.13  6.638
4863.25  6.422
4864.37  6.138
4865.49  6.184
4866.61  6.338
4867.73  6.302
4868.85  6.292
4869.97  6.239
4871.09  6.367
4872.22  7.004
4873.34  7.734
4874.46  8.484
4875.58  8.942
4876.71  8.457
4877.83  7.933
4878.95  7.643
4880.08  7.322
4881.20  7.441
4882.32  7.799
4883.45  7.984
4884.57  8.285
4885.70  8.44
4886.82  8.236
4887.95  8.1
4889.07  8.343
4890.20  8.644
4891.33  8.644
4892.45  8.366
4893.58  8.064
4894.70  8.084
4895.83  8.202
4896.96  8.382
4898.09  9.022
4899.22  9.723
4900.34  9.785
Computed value 2.2 angstroms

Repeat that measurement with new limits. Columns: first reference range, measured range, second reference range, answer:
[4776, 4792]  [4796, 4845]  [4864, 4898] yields -1.2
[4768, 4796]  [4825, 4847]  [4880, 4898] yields 1.1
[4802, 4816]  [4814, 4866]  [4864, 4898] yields 1.6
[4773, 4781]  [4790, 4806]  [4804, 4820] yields 0.6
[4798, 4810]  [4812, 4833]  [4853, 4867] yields -1.0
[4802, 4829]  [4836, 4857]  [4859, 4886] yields -1.0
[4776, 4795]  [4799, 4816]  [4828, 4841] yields -0.9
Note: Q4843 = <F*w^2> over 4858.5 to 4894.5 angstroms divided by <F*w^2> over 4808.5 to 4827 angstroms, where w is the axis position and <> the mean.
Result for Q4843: 0.88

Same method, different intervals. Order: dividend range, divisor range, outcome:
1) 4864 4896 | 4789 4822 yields 0.91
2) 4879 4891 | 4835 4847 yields 1.03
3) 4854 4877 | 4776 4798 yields 0.86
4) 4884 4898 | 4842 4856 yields 1.01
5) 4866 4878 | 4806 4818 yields 0.83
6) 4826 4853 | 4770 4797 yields 0.95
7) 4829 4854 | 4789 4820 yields 0.93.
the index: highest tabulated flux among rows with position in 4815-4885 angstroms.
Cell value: 9.251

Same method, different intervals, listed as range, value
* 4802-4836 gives 9.599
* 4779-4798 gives 11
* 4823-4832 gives 8.529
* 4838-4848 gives 9.122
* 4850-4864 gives 8.682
